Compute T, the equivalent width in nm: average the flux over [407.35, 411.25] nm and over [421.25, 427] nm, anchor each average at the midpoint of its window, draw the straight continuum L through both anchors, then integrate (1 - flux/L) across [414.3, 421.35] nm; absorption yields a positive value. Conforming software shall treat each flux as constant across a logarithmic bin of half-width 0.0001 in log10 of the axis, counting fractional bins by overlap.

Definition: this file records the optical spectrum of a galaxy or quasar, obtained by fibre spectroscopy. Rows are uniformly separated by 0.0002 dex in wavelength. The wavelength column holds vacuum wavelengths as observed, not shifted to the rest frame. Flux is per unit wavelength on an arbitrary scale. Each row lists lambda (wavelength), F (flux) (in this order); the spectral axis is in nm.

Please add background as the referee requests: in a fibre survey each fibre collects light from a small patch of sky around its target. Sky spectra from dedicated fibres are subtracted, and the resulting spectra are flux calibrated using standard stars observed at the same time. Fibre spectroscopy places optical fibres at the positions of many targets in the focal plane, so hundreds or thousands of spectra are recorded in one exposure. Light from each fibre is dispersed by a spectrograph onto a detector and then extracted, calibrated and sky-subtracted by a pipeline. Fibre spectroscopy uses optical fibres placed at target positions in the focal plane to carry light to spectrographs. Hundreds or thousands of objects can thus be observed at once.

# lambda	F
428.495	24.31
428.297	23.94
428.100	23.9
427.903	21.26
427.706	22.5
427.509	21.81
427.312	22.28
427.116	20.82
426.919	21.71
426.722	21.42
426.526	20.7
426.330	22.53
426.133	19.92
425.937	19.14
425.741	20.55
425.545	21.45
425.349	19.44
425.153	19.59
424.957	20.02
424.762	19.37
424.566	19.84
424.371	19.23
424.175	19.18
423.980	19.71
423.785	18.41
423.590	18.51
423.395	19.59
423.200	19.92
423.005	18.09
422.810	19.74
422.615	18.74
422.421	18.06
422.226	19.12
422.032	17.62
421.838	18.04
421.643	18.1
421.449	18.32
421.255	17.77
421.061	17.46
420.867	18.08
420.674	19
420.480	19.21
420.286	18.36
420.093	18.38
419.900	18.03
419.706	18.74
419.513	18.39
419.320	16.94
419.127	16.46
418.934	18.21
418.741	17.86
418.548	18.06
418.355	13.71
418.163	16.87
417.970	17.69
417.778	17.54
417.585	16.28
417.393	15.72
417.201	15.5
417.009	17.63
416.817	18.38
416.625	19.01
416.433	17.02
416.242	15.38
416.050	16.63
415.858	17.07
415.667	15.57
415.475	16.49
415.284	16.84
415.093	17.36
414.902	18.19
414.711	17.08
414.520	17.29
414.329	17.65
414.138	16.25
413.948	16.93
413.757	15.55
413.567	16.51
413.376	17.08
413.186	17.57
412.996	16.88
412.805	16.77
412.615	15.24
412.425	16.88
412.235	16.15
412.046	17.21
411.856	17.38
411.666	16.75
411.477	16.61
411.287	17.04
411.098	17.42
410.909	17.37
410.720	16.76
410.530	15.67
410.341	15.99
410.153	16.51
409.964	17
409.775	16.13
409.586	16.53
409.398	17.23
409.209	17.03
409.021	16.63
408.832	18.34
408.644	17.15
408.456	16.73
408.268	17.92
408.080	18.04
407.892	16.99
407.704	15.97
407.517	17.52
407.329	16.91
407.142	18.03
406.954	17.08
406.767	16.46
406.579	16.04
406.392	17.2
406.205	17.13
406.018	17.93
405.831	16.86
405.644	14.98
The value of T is 0.407 nm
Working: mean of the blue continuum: 16.9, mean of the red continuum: 19.5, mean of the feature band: 17.3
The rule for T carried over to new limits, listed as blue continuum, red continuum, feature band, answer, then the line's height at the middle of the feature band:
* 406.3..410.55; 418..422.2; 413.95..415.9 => 0.05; 17.4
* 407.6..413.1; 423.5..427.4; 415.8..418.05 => 0.16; 18.3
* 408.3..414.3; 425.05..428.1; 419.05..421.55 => 0.16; 19.3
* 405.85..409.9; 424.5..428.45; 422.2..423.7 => 0.11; 20.4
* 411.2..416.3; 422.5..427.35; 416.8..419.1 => 0.14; 18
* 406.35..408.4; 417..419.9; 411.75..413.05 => 0.03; 17.1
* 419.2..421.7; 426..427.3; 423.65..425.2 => 0.06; 20.1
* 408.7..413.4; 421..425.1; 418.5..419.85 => 0.03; 18.2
